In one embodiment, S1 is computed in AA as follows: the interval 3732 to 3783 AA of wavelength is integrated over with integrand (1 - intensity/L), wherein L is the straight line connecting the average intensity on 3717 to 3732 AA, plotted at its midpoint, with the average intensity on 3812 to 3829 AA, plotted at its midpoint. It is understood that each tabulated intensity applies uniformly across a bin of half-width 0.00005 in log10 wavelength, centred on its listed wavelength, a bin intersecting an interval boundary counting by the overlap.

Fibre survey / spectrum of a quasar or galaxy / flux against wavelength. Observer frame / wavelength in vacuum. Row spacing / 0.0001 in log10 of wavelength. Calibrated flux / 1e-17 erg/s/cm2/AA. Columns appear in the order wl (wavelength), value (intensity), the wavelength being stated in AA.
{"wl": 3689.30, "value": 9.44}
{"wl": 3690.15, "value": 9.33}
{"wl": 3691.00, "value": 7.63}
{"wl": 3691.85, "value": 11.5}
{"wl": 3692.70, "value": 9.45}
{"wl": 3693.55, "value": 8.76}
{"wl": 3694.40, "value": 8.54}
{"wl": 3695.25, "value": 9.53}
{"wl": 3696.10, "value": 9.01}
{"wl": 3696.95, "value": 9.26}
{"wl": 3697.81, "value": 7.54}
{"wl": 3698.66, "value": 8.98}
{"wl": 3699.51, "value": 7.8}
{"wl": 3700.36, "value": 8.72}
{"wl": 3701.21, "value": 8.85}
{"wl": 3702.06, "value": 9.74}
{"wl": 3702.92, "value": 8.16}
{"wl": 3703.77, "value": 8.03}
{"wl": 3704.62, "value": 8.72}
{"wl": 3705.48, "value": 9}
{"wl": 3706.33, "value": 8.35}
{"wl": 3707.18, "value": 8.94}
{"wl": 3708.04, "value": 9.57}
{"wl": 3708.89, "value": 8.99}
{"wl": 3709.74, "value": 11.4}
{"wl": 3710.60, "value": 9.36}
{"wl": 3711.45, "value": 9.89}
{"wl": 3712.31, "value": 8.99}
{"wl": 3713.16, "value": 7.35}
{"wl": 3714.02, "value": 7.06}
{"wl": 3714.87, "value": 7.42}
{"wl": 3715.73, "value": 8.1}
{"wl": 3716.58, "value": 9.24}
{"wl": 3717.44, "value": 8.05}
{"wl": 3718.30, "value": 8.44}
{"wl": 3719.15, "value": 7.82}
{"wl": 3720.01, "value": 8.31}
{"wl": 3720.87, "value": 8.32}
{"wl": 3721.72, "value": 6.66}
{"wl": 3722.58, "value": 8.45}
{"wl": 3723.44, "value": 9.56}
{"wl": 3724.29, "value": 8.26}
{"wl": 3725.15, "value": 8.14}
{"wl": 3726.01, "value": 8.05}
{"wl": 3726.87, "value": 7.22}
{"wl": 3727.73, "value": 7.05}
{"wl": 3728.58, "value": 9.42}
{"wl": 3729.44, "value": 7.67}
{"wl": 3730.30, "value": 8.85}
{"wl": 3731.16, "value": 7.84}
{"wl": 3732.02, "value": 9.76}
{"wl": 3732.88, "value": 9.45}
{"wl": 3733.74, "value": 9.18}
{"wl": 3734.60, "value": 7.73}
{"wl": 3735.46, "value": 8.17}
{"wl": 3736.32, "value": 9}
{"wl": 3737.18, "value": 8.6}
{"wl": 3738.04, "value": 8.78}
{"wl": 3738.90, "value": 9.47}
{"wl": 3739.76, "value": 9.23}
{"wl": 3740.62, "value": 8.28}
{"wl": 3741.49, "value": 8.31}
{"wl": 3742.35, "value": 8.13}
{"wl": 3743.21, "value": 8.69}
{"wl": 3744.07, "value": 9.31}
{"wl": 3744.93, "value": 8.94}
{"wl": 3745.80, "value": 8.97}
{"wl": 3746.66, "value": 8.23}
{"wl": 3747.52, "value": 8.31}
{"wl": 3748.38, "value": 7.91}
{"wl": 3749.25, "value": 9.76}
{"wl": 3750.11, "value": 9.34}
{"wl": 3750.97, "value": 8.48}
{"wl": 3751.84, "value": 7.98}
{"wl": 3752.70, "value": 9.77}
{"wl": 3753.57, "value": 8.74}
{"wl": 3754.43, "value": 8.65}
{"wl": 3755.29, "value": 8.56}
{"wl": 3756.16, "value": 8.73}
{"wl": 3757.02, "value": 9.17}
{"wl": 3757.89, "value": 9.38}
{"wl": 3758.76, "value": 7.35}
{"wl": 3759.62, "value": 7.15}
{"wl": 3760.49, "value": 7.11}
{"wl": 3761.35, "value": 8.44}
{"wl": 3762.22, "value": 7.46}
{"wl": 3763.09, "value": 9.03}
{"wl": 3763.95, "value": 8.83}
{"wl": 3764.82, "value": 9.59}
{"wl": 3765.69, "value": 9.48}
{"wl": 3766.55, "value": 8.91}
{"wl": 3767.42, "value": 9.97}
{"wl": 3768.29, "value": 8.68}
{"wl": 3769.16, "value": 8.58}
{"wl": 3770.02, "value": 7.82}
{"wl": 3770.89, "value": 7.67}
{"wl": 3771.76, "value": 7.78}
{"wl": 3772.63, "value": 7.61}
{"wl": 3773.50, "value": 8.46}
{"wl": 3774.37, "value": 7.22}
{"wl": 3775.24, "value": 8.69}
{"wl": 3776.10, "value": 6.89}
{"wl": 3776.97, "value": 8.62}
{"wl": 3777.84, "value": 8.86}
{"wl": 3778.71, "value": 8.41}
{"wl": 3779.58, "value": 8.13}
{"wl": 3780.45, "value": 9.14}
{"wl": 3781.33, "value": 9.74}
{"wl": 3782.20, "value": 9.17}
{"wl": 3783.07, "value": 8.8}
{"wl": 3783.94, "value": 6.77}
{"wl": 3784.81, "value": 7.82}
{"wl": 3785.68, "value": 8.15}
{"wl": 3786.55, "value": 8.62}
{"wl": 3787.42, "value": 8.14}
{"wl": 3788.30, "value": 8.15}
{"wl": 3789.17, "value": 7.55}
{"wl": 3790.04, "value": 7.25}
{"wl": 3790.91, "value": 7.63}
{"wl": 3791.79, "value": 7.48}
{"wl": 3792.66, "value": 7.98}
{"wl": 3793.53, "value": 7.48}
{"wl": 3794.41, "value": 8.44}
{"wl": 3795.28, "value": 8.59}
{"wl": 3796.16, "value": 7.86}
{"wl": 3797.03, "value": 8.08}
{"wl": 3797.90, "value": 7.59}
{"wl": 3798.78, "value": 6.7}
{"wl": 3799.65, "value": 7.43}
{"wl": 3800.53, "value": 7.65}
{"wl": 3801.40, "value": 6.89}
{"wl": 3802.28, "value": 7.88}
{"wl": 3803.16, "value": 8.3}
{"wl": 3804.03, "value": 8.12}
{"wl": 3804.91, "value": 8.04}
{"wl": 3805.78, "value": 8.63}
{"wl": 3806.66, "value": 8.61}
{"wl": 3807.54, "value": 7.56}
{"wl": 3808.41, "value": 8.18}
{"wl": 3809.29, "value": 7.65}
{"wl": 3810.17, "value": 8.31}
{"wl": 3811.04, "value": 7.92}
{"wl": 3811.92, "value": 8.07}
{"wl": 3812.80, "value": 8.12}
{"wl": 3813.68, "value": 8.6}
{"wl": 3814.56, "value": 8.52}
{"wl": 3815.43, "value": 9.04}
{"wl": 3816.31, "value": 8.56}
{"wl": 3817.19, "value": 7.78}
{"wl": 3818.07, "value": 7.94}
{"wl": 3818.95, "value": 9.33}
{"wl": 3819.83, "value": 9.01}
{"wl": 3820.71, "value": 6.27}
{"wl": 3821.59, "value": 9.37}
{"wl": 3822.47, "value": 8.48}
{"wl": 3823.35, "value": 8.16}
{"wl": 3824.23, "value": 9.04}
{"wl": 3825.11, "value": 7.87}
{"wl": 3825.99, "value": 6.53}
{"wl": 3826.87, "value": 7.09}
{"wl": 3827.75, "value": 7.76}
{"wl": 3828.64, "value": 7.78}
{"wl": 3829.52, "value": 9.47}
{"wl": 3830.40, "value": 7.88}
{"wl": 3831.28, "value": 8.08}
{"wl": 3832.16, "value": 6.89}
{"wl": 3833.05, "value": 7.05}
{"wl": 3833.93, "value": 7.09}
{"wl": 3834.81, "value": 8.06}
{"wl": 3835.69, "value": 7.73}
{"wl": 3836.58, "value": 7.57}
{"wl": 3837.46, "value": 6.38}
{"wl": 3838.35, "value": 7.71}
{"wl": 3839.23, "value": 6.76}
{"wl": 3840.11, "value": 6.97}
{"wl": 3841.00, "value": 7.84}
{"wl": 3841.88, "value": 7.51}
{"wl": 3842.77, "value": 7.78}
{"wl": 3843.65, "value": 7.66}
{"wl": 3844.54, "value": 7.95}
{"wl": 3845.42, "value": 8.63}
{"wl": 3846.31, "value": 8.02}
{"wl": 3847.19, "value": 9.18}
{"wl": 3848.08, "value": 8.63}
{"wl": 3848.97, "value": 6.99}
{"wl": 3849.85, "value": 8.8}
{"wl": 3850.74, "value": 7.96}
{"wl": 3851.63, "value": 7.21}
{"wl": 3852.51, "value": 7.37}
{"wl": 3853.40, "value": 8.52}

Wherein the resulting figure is -2.7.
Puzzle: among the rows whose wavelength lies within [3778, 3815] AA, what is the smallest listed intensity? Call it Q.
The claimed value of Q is 6.7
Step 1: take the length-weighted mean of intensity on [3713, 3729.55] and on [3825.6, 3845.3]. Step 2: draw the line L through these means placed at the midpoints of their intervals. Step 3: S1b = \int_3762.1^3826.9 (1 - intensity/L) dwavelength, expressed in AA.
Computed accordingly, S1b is -3.8 AA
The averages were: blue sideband 8.05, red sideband 7.55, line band 8.18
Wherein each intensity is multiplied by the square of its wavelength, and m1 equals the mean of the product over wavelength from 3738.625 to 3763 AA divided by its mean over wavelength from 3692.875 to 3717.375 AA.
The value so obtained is 1.00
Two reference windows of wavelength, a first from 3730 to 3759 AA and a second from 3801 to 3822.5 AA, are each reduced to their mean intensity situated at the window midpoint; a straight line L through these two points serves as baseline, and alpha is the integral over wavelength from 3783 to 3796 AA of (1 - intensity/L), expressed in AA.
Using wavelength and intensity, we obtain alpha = 0.8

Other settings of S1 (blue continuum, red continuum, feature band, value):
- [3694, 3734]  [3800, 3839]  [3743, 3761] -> -0.52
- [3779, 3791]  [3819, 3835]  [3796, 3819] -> 0.09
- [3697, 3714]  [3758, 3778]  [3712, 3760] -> 0.53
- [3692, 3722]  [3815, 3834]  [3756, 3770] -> -0.37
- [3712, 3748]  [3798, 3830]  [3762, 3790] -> -0.58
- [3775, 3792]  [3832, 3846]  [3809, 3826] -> -1.12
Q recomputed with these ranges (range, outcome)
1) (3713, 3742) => 6.66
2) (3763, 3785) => 6.77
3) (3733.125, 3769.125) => 7.11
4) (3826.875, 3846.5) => 6.38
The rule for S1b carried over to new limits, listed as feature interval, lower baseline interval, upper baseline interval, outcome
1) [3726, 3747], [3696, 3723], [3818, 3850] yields -0.4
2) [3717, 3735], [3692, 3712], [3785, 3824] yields 1.0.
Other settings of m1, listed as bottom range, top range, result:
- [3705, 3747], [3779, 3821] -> 0.98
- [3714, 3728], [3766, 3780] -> 1.06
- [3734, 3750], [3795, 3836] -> 0.96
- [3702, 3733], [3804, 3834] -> 1.00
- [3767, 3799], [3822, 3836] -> 0.99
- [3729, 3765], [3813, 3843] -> 0.95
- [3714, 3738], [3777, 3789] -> 1.05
